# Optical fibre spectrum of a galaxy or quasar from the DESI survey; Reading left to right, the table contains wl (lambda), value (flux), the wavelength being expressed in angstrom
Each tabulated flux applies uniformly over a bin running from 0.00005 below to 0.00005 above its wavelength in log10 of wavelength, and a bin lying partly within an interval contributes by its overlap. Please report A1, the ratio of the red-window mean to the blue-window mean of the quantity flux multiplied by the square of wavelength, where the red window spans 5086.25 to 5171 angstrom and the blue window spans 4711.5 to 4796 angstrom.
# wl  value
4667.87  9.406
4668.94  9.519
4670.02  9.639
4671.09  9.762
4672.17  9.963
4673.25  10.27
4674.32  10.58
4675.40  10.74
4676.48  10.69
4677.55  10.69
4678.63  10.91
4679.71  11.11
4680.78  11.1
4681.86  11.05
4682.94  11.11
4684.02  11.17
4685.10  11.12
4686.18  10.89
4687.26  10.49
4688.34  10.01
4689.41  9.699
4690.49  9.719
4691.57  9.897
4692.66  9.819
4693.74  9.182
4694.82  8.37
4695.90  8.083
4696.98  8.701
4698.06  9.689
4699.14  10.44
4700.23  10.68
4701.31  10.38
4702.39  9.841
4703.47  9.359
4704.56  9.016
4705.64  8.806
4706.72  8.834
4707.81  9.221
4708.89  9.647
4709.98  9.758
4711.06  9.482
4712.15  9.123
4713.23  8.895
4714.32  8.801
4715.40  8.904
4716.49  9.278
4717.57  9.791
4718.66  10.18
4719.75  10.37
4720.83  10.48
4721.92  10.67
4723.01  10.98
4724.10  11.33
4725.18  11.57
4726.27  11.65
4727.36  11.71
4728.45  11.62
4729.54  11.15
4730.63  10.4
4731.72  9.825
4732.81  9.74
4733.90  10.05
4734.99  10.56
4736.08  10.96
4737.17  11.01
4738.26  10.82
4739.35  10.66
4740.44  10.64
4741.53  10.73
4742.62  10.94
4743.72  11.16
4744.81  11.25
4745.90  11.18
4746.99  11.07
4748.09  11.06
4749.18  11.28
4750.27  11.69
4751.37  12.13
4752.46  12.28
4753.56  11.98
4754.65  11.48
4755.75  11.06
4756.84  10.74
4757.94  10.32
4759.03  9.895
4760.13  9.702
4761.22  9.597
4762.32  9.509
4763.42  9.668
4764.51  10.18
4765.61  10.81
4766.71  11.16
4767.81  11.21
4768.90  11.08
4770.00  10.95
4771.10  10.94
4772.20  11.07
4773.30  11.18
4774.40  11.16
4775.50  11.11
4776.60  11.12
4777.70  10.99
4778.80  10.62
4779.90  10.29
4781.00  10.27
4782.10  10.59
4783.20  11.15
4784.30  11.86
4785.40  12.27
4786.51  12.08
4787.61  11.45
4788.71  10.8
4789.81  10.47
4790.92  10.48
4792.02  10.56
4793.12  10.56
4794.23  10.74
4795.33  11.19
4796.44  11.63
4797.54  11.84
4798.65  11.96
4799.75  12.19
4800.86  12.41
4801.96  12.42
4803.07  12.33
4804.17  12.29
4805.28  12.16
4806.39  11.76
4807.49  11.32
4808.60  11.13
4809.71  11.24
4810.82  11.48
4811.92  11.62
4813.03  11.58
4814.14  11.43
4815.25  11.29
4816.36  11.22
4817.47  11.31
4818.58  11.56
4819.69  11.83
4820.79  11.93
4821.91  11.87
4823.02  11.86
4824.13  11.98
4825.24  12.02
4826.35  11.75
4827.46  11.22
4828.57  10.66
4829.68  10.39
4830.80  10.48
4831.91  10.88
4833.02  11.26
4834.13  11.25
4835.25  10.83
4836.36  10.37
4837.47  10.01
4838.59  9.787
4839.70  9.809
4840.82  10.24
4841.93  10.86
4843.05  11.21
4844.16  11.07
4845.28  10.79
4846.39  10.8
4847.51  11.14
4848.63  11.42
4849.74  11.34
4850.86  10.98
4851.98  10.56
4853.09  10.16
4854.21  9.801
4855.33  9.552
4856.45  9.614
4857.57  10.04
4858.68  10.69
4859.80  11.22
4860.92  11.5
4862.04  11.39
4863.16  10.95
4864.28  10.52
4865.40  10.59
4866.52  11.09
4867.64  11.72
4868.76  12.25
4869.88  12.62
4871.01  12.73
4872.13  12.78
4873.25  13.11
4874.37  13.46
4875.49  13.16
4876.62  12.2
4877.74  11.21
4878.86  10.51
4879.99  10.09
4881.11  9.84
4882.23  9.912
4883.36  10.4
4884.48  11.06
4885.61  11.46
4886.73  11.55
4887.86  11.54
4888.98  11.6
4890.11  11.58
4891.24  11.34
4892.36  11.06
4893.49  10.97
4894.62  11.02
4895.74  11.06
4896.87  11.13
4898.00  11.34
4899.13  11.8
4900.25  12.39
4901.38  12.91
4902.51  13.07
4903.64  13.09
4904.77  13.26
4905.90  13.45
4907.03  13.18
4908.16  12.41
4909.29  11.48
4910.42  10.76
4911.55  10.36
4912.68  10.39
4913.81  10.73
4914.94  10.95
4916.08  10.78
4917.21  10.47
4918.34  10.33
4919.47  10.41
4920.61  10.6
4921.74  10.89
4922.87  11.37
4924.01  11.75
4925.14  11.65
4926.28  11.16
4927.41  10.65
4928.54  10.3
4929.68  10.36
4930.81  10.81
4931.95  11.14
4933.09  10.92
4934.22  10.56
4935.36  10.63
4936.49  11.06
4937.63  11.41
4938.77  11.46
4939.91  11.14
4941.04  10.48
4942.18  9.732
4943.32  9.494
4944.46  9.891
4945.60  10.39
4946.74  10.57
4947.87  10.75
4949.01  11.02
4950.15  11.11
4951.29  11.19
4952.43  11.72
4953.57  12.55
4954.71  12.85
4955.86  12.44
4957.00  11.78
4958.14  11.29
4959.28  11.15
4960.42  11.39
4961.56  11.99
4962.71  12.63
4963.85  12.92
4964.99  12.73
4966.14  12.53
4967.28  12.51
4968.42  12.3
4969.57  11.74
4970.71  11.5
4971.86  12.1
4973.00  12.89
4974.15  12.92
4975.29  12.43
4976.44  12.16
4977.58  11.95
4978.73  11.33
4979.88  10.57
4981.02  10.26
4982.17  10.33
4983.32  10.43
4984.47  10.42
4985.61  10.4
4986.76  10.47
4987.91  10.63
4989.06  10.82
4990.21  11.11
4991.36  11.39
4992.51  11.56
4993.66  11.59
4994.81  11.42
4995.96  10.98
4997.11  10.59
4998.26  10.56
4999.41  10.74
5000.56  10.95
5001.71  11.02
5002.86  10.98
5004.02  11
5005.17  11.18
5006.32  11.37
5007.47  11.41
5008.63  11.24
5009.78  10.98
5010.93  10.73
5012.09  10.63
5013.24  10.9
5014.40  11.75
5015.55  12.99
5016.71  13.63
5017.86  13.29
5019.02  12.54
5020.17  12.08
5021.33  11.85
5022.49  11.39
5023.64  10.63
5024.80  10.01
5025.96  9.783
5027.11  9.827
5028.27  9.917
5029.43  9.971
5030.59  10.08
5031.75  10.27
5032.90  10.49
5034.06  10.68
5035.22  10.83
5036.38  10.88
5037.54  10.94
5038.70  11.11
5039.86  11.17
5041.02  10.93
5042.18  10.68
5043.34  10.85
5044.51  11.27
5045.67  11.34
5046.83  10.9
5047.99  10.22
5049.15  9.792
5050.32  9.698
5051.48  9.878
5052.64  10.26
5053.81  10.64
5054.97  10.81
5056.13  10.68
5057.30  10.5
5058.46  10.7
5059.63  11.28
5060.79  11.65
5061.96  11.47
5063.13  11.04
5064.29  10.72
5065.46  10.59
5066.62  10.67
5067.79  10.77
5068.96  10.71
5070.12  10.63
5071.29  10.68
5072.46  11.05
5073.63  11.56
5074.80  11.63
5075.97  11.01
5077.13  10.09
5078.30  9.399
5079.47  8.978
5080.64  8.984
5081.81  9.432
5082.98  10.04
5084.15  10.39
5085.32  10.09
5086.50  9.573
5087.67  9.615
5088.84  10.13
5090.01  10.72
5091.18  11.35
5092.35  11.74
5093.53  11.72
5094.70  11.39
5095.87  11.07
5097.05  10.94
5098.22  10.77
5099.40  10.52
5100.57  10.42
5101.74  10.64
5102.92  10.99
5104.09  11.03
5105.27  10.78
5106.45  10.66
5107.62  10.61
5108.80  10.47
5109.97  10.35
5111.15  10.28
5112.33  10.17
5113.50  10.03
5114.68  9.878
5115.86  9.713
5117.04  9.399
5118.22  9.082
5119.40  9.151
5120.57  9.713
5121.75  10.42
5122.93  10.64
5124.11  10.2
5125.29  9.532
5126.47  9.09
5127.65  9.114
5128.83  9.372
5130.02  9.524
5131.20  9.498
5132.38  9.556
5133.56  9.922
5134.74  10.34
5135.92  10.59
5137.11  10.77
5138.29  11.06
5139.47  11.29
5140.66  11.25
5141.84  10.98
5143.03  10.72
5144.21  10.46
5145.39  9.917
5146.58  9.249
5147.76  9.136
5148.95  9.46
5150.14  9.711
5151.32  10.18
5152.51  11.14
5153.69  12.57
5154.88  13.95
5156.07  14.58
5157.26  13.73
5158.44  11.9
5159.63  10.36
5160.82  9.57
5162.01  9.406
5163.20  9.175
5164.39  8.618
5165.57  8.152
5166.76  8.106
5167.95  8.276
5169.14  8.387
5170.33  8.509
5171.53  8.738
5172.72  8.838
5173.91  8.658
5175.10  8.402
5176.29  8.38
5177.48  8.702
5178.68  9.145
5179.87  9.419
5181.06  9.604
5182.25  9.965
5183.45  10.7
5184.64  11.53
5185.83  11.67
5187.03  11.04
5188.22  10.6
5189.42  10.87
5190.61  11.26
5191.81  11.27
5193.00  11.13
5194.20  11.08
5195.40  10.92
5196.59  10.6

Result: 1.1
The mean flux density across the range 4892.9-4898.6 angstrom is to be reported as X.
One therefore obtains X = 11.1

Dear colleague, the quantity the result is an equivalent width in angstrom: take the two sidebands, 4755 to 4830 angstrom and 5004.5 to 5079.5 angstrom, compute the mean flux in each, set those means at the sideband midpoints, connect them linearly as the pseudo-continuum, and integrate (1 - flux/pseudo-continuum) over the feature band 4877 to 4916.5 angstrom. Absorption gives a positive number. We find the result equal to -1.3 angstrom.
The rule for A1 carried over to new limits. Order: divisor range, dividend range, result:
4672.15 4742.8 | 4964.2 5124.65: 1.22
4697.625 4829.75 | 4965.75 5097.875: 1.12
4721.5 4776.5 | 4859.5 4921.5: 1.12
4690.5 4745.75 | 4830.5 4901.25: 1.17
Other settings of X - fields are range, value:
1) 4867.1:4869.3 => 12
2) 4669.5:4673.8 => 9.92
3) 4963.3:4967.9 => 12.7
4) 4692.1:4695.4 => 9.09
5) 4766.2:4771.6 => 11.1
